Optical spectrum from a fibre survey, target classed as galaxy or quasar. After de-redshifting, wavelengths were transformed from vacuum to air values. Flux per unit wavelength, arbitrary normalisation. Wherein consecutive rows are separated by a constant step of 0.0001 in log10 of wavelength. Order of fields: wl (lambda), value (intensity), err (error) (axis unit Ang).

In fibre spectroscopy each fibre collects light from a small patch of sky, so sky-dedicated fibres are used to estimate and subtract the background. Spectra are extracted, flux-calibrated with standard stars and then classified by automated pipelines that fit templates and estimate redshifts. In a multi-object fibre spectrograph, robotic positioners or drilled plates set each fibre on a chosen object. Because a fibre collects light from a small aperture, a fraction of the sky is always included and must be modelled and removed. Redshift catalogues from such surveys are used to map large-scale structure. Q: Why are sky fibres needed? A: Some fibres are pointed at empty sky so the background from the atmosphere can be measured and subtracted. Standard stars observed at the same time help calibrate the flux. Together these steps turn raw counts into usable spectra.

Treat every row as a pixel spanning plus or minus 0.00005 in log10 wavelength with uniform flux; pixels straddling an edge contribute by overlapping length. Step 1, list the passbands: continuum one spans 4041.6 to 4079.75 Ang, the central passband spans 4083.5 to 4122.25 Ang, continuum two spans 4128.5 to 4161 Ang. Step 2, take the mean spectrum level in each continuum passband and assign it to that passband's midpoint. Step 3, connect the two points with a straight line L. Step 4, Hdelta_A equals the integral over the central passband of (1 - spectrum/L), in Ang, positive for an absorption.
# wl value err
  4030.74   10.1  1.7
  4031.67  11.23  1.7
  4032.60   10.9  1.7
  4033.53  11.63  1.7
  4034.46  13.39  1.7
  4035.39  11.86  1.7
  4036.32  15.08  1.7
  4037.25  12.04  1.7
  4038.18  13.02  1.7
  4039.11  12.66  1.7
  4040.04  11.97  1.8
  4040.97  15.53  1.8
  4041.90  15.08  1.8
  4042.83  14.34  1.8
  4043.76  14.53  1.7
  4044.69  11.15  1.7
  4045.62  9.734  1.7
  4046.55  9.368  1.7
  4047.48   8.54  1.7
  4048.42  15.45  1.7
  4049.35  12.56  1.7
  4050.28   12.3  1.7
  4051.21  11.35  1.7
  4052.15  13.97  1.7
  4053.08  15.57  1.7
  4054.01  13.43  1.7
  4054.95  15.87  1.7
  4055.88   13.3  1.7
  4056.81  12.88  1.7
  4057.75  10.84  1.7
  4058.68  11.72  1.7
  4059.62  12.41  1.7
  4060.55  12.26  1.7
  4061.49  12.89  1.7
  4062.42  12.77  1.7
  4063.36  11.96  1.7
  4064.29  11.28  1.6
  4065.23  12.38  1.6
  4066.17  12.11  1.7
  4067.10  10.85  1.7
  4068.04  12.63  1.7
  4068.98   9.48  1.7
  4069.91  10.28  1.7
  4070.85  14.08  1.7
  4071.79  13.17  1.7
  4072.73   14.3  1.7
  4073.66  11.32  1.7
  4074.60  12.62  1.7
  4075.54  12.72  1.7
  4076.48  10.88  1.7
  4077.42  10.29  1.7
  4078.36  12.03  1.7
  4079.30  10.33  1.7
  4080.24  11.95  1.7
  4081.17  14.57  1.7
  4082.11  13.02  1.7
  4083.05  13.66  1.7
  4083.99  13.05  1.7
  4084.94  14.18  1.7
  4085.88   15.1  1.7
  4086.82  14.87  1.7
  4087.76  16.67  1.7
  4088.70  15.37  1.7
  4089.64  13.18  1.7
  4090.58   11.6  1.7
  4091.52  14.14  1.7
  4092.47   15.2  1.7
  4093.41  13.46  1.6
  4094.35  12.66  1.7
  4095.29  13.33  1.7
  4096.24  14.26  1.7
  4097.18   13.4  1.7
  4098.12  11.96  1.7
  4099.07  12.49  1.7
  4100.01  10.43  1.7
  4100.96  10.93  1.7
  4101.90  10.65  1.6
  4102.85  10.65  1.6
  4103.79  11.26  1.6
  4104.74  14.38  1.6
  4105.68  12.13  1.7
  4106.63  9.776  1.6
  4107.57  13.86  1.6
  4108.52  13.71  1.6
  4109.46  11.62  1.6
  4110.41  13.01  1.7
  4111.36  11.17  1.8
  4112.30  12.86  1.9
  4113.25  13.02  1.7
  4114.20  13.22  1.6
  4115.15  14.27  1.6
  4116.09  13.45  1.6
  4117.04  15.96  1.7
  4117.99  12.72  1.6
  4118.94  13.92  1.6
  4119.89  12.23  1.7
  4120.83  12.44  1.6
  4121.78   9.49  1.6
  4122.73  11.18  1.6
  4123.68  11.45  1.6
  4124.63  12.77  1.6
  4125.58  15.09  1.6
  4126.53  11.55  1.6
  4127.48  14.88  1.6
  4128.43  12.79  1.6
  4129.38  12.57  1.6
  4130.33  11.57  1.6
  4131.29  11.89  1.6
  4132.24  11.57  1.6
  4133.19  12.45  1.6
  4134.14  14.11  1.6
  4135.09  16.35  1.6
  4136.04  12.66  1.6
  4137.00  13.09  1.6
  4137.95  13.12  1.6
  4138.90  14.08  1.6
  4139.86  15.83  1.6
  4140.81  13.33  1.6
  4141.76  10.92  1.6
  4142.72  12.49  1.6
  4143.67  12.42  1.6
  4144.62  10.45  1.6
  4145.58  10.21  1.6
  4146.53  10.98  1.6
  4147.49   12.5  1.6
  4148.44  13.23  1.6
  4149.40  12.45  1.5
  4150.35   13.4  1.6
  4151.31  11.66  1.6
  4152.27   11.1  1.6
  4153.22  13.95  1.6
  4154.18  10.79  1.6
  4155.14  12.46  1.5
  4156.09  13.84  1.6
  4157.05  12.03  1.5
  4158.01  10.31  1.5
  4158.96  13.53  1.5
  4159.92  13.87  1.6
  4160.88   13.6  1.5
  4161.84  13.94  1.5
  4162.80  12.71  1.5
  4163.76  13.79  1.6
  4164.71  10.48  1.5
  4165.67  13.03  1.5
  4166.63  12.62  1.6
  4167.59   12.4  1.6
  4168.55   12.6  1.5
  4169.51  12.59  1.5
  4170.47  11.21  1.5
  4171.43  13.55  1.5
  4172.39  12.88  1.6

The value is -1.6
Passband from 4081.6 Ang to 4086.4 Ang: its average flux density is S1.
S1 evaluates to 13.8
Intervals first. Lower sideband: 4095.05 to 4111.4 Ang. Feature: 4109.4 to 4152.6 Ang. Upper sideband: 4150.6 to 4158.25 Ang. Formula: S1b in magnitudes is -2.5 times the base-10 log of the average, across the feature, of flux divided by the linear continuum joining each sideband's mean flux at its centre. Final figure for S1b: -0.05 mag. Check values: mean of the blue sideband 12.2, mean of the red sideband 12.1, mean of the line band 12.7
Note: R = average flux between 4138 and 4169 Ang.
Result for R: 12.5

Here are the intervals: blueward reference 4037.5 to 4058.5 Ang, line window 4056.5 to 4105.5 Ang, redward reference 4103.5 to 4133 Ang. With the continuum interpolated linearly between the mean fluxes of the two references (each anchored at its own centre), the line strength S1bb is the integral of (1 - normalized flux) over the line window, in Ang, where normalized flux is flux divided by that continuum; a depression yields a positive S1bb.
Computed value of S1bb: 0.65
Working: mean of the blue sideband 12.9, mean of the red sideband 12.6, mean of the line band 12.6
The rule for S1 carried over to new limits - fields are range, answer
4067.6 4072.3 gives 11.9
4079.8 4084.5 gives 13.3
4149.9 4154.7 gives 12.2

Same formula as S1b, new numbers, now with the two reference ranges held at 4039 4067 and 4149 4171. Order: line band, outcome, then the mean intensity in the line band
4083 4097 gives -0.12 mag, 14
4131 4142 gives -0.07 mag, 13.4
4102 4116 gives 0.01 mag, 12.5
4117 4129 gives -0.01 mag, 12.7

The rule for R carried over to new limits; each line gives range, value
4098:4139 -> 12.6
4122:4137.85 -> 12.8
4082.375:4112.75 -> 13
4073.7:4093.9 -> 13.2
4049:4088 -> 12.7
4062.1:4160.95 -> 12.7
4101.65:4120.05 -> 12.7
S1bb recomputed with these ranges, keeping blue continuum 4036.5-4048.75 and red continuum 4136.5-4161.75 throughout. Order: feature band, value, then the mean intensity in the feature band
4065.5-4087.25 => 0.1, 12.5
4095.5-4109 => 0.4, 12.2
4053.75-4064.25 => -0.1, 12.7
